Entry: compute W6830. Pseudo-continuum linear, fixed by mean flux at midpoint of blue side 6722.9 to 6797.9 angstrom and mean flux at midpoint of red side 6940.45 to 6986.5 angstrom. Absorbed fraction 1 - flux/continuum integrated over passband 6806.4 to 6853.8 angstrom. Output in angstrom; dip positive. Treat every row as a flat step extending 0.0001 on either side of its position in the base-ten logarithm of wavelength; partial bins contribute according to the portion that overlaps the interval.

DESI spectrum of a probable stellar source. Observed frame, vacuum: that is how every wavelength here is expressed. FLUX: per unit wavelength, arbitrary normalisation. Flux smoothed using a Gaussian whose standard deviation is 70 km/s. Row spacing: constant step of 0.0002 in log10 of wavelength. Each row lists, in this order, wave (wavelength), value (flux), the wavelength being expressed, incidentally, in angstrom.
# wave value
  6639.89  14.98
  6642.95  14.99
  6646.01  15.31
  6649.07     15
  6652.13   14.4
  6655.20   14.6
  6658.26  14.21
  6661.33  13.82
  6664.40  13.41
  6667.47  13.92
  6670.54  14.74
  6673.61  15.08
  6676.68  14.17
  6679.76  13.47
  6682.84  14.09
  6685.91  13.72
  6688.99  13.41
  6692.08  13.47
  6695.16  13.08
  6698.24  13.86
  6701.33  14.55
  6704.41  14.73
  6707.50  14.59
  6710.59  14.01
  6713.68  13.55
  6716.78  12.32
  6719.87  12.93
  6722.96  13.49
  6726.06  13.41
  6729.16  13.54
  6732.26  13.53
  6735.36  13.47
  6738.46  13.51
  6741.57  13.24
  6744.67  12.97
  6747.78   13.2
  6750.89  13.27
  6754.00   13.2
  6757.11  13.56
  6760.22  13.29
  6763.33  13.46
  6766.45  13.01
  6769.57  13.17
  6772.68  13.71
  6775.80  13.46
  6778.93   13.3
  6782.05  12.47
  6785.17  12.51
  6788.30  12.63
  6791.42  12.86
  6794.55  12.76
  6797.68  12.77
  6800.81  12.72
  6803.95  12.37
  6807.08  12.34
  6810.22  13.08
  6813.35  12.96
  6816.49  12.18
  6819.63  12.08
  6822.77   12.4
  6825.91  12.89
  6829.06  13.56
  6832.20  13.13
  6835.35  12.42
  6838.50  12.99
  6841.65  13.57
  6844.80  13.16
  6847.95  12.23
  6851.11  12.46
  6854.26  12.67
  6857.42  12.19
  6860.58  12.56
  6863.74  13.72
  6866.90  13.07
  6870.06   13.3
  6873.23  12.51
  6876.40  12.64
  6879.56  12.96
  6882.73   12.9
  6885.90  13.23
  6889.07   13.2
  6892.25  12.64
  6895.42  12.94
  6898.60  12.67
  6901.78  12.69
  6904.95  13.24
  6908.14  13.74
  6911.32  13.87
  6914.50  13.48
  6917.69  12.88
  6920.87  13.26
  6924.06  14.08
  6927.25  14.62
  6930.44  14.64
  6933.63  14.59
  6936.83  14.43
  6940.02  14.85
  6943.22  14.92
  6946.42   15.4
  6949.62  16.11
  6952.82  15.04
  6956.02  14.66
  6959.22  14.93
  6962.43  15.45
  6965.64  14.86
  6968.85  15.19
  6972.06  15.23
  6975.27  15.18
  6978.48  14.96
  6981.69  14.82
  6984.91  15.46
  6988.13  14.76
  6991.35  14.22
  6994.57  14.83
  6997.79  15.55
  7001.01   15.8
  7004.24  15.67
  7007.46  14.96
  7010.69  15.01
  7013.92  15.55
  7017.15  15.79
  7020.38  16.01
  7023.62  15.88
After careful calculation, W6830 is 3.7 angstrom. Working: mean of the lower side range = 13.2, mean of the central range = 12.8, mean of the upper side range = 15.1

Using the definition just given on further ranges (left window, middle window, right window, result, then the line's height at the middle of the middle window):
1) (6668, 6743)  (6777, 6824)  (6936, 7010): 5.3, 14.2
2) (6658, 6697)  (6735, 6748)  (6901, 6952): 0.6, 14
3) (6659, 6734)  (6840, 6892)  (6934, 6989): 6.1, 14.6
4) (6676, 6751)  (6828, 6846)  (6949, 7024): 1.5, 14.3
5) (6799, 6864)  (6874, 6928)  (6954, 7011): 2.4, 13.8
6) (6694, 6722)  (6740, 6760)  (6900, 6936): 0.7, 13.7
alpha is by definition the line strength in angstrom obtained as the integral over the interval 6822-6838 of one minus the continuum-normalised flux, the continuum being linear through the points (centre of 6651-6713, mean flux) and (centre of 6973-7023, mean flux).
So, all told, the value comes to 1.9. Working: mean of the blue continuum 14.1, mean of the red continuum 15.3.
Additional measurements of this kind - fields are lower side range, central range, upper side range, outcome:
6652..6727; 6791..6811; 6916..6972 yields 2.20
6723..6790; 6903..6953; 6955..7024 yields 1.37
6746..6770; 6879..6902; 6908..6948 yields 1.81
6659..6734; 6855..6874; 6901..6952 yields 1.62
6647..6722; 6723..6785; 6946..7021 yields 4.21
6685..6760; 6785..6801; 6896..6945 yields 1.07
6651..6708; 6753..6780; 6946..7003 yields 1.92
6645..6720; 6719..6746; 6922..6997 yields 1.58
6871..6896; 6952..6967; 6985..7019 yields -0.62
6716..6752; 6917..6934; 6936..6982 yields 0.90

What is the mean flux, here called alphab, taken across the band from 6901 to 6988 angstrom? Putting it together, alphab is 14.6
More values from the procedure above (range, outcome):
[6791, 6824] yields 12.6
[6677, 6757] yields 13.6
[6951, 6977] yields 15.1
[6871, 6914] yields 13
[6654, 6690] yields 14.1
